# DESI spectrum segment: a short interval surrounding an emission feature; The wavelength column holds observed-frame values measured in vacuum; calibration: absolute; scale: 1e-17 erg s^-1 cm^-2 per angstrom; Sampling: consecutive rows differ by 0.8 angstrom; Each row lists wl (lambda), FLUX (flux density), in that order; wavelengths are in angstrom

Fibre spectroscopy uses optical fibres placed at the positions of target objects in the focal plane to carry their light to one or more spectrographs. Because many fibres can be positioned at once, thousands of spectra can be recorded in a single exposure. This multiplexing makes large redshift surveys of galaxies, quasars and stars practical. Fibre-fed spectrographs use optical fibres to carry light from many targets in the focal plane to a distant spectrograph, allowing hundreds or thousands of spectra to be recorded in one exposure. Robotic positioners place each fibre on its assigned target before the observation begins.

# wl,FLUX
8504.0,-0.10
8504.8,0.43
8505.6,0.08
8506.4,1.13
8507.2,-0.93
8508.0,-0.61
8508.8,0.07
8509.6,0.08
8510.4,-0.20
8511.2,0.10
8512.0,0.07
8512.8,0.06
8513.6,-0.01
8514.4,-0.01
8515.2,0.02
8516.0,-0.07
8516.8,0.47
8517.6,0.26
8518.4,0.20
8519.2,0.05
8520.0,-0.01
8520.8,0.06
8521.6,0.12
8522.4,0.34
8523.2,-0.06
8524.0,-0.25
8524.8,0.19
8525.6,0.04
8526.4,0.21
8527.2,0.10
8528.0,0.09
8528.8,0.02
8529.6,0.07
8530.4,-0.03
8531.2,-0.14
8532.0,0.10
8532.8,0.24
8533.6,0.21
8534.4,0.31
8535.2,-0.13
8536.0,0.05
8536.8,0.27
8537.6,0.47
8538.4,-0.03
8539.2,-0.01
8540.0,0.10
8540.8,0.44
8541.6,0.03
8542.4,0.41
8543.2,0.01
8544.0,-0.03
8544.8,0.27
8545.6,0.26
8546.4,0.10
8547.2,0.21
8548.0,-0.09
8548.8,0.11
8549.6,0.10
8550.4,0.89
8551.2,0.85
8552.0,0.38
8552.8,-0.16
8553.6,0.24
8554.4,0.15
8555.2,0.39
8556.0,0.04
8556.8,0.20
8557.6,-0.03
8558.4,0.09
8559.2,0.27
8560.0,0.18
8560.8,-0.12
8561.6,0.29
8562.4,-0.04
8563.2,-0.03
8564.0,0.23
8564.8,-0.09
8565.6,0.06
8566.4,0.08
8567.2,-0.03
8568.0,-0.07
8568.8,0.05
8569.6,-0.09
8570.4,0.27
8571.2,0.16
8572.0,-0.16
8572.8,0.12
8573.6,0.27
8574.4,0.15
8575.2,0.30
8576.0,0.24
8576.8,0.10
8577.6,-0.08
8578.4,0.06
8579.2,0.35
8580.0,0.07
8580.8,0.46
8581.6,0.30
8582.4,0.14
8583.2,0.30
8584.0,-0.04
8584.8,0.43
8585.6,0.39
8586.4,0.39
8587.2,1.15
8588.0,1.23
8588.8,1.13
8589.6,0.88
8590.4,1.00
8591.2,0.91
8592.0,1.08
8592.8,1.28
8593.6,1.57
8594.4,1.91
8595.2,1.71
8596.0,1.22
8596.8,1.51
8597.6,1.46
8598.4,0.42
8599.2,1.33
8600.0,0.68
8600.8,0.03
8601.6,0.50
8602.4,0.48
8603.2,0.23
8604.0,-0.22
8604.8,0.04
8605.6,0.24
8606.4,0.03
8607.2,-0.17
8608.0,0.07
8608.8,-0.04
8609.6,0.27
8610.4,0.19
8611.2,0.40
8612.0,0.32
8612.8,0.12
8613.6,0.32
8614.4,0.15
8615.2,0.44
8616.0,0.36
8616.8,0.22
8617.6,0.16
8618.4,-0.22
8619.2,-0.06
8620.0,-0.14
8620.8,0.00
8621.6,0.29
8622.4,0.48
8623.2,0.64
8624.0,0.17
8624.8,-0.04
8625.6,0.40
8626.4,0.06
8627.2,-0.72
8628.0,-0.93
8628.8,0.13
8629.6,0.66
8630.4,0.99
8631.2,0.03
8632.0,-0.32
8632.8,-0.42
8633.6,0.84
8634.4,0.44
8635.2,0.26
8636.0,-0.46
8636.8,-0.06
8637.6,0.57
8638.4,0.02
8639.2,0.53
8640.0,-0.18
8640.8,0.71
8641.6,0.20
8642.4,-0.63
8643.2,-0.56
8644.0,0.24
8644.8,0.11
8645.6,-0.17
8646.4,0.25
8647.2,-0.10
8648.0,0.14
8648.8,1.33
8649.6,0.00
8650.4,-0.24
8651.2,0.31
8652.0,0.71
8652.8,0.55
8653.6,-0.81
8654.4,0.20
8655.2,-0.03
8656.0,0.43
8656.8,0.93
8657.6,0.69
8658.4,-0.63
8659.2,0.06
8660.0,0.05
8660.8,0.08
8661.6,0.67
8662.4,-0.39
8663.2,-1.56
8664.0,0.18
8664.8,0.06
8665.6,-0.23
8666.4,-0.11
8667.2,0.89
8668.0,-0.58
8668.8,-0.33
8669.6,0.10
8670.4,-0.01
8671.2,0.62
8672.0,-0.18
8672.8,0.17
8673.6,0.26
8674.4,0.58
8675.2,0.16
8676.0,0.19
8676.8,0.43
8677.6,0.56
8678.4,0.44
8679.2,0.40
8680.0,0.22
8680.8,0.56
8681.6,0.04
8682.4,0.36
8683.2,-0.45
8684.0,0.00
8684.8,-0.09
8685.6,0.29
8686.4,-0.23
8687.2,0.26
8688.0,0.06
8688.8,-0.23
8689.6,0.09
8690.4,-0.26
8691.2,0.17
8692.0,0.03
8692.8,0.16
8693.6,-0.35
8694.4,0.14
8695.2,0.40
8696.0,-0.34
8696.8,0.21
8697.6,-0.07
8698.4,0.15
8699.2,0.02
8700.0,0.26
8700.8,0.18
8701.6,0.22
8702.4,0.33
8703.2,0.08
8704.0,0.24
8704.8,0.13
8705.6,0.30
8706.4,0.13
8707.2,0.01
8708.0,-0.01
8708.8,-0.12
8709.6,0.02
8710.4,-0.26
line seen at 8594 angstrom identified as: [O II]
